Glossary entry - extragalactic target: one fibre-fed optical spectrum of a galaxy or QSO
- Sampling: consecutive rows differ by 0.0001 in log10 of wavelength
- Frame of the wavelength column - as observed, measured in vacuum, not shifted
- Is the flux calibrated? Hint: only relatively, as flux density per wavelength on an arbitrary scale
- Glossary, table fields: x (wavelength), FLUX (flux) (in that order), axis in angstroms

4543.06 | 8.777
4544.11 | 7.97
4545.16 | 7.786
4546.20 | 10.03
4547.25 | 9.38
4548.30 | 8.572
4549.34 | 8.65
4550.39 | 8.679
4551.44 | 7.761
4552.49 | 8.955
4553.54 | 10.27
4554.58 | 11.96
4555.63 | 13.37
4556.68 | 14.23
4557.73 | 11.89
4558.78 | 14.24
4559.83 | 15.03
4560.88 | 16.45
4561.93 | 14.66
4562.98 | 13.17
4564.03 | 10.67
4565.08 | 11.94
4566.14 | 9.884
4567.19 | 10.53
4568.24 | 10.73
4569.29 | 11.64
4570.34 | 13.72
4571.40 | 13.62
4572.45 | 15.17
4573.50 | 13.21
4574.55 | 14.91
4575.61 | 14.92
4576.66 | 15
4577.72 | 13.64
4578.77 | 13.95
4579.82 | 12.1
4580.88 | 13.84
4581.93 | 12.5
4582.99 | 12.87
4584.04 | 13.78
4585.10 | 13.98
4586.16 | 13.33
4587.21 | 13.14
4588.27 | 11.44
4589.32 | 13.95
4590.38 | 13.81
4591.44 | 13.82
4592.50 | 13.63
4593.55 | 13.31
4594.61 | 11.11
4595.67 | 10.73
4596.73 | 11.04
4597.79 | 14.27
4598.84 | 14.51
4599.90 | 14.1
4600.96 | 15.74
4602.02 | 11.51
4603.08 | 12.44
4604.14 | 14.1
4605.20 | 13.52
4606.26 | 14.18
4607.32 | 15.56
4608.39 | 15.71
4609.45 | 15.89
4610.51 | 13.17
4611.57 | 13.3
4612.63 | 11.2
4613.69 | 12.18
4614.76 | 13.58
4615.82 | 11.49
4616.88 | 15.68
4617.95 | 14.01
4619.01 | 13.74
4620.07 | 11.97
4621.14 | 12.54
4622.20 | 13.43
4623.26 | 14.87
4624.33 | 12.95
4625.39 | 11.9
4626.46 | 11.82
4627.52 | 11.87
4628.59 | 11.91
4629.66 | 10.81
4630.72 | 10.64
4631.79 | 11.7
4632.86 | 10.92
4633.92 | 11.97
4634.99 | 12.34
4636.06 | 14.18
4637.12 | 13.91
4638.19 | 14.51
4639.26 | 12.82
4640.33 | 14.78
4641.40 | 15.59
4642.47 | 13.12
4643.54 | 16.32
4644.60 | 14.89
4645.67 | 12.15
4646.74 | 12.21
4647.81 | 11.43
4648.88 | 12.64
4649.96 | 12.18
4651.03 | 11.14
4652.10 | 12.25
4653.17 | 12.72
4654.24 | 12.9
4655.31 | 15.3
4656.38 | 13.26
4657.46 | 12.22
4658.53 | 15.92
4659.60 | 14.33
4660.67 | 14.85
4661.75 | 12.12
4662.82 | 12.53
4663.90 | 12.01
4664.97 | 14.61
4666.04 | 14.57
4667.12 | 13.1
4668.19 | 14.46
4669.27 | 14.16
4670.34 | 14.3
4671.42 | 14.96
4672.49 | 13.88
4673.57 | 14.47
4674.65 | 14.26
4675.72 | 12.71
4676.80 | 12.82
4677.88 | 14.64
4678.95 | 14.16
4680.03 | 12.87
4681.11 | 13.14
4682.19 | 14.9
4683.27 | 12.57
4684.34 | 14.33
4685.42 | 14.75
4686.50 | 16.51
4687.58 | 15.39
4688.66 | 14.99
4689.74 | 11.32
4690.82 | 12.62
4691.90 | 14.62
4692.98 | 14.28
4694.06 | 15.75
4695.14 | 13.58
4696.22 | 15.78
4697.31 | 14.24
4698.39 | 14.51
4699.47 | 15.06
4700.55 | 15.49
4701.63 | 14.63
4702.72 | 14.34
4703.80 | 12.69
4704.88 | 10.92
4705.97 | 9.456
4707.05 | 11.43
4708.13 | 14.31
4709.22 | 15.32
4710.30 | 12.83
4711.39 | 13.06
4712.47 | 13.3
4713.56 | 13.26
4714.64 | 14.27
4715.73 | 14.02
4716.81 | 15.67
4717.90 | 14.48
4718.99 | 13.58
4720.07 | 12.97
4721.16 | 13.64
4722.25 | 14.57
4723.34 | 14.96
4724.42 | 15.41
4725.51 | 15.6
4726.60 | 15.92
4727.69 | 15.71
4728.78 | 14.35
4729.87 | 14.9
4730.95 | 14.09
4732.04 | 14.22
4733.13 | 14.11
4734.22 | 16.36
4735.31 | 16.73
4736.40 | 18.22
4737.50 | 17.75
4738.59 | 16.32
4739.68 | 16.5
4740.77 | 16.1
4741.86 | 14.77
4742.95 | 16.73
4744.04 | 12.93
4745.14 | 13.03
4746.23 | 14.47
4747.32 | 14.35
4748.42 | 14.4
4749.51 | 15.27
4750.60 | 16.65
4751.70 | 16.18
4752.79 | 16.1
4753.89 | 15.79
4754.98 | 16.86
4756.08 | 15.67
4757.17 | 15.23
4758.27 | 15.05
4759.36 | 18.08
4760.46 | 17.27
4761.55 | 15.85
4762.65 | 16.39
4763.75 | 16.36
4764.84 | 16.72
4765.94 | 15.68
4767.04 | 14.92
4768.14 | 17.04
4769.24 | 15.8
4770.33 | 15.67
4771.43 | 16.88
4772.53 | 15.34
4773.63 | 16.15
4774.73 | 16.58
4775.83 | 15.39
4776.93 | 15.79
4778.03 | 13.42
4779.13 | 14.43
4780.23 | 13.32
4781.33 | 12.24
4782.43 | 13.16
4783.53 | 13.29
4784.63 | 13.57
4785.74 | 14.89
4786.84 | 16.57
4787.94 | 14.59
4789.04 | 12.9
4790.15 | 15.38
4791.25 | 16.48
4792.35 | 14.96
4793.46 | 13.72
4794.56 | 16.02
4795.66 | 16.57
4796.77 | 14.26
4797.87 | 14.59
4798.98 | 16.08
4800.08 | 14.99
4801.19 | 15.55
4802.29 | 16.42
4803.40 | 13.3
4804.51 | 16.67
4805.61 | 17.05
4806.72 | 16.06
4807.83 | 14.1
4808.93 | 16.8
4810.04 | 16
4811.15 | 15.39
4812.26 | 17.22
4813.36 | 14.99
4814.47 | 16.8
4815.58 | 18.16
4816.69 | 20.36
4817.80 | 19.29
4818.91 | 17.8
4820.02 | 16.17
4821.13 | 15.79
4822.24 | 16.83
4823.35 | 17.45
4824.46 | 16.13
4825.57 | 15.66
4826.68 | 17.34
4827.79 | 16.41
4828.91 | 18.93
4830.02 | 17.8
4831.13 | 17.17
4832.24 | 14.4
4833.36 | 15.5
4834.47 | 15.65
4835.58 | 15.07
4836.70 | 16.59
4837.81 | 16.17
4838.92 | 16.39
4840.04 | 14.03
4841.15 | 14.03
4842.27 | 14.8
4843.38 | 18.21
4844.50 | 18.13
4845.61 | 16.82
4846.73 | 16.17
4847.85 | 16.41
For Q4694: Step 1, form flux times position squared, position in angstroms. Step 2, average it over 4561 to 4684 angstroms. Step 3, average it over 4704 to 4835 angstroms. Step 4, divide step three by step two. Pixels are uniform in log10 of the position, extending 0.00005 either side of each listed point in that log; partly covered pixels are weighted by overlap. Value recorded 1.24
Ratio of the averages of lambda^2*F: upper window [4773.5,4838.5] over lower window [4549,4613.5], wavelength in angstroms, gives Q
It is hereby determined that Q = 1.3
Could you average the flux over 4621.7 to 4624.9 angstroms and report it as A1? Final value 13.7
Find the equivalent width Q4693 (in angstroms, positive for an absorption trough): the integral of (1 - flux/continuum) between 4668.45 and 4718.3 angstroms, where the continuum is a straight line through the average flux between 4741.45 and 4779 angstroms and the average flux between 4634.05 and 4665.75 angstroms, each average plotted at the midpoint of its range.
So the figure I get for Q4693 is 1.2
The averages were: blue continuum 13.4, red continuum 15.7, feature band 13.9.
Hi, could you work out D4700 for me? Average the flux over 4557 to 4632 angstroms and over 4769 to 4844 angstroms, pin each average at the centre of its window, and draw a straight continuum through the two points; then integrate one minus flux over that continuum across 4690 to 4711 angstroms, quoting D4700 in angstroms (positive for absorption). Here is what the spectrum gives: 1.0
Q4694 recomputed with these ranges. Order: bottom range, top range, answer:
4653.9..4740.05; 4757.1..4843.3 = 1.16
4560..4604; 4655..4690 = 1.10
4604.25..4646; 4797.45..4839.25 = 1.34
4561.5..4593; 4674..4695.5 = 1.12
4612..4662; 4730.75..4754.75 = 1.25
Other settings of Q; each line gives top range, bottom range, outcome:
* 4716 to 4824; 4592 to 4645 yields 1.26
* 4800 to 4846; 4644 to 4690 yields 1.29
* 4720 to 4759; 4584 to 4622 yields 1.22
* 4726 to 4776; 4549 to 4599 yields 1.34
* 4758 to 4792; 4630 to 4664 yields 1.23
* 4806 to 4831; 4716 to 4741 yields 1.15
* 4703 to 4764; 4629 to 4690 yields 1.14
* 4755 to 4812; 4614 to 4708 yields 1.21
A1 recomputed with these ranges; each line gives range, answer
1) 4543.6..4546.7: 8.6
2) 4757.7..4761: 16.8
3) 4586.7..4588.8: 12.3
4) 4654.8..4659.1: 14.2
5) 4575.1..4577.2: 14.9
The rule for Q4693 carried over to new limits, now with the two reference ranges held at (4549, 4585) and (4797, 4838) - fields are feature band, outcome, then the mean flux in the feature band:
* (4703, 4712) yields 1.33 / 12.6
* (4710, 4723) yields 0.90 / 13.8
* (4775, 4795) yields 1.79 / 14.5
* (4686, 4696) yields 0.07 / 14.4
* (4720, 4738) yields -0.31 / 15.3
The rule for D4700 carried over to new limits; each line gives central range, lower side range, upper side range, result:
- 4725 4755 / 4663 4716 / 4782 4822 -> -1.61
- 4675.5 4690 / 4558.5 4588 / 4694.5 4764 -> 0.39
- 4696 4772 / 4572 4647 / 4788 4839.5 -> 0.17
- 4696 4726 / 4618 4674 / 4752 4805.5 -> 0.79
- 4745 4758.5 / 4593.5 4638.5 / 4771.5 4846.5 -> -0.37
